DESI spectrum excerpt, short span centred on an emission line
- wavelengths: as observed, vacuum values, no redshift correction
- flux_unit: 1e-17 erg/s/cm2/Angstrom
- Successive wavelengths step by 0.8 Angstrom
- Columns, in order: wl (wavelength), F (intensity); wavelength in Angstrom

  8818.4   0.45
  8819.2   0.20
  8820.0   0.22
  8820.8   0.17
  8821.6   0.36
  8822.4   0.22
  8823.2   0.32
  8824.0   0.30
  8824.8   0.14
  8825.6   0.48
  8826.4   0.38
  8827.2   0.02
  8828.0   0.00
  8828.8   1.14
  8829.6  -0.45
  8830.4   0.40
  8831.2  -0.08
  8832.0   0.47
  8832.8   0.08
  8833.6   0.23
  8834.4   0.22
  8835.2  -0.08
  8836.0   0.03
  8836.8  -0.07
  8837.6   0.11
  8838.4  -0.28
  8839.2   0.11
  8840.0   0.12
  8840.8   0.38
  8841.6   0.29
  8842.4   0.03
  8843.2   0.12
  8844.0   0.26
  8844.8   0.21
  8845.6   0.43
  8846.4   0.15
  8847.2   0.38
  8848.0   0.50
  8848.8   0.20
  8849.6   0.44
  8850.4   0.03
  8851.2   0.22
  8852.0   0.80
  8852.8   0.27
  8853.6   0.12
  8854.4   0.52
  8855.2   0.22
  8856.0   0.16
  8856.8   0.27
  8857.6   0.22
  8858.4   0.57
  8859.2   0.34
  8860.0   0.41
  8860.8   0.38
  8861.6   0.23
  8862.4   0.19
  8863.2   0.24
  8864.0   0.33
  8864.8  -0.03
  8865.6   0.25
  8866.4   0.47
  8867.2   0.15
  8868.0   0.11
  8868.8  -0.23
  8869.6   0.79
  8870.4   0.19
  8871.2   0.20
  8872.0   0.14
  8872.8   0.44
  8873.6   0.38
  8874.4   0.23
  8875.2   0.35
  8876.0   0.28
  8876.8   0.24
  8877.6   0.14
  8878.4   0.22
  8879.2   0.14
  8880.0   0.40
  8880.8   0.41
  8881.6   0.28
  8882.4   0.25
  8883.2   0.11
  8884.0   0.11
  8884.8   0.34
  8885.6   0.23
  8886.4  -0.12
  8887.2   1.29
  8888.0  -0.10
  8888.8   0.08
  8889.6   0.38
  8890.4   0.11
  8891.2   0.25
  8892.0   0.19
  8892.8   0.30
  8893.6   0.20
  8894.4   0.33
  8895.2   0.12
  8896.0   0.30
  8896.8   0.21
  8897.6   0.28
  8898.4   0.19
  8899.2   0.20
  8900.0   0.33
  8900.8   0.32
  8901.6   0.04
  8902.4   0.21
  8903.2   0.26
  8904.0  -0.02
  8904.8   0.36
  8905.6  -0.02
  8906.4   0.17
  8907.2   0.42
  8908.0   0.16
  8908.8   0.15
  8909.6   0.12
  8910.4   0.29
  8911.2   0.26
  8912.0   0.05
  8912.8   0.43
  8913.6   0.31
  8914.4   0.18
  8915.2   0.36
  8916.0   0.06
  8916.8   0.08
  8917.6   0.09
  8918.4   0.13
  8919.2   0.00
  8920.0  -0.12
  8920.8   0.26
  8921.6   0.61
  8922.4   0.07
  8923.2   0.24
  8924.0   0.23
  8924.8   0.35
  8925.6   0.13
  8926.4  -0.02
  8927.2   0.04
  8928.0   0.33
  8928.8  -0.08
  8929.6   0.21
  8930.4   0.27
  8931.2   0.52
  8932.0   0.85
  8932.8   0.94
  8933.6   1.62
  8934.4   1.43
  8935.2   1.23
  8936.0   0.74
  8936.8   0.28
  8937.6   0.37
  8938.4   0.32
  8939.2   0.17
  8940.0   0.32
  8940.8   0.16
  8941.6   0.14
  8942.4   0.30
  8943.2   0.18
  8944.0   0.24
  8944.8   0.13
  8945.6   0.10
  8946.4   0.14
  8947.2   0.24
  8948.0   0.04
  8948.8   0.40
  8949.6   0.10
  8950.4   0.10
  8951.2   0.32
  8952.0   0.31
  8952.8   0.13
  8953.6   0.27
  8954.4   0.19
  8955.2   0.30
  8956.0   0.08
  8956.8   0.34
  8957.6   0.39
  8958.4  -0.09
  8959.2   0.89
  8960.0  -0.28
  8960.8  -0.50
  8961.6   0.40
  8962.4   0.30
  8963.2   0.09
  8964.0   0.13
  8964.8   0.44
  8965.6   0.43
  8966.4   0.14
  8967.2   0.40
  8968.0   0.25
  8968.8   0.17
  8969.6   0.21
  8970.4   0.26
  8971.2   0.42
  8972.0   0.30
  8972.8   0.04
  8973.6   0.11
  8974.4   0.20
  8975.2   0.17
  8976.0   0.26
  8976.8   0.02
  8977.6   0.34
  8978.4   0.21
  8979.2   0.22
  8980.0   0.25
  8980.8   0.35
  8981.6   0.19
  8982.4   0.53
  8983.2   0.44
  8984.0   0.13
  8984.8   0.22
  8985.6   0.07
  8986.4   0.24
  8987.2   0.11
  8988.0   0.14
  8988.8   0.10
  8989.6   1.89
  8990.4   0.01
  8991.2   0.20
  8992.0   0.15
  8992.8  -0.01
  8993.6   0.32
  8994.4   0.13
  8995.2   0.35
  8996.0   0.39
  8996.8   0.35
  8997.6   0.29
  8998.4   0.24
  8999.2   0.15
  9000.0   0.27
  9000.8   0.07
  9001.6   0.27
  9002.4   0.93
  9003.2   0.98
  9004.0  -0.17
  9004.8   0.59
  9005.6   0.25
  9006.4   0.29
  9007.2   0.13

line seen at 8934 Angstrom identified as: H-beta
